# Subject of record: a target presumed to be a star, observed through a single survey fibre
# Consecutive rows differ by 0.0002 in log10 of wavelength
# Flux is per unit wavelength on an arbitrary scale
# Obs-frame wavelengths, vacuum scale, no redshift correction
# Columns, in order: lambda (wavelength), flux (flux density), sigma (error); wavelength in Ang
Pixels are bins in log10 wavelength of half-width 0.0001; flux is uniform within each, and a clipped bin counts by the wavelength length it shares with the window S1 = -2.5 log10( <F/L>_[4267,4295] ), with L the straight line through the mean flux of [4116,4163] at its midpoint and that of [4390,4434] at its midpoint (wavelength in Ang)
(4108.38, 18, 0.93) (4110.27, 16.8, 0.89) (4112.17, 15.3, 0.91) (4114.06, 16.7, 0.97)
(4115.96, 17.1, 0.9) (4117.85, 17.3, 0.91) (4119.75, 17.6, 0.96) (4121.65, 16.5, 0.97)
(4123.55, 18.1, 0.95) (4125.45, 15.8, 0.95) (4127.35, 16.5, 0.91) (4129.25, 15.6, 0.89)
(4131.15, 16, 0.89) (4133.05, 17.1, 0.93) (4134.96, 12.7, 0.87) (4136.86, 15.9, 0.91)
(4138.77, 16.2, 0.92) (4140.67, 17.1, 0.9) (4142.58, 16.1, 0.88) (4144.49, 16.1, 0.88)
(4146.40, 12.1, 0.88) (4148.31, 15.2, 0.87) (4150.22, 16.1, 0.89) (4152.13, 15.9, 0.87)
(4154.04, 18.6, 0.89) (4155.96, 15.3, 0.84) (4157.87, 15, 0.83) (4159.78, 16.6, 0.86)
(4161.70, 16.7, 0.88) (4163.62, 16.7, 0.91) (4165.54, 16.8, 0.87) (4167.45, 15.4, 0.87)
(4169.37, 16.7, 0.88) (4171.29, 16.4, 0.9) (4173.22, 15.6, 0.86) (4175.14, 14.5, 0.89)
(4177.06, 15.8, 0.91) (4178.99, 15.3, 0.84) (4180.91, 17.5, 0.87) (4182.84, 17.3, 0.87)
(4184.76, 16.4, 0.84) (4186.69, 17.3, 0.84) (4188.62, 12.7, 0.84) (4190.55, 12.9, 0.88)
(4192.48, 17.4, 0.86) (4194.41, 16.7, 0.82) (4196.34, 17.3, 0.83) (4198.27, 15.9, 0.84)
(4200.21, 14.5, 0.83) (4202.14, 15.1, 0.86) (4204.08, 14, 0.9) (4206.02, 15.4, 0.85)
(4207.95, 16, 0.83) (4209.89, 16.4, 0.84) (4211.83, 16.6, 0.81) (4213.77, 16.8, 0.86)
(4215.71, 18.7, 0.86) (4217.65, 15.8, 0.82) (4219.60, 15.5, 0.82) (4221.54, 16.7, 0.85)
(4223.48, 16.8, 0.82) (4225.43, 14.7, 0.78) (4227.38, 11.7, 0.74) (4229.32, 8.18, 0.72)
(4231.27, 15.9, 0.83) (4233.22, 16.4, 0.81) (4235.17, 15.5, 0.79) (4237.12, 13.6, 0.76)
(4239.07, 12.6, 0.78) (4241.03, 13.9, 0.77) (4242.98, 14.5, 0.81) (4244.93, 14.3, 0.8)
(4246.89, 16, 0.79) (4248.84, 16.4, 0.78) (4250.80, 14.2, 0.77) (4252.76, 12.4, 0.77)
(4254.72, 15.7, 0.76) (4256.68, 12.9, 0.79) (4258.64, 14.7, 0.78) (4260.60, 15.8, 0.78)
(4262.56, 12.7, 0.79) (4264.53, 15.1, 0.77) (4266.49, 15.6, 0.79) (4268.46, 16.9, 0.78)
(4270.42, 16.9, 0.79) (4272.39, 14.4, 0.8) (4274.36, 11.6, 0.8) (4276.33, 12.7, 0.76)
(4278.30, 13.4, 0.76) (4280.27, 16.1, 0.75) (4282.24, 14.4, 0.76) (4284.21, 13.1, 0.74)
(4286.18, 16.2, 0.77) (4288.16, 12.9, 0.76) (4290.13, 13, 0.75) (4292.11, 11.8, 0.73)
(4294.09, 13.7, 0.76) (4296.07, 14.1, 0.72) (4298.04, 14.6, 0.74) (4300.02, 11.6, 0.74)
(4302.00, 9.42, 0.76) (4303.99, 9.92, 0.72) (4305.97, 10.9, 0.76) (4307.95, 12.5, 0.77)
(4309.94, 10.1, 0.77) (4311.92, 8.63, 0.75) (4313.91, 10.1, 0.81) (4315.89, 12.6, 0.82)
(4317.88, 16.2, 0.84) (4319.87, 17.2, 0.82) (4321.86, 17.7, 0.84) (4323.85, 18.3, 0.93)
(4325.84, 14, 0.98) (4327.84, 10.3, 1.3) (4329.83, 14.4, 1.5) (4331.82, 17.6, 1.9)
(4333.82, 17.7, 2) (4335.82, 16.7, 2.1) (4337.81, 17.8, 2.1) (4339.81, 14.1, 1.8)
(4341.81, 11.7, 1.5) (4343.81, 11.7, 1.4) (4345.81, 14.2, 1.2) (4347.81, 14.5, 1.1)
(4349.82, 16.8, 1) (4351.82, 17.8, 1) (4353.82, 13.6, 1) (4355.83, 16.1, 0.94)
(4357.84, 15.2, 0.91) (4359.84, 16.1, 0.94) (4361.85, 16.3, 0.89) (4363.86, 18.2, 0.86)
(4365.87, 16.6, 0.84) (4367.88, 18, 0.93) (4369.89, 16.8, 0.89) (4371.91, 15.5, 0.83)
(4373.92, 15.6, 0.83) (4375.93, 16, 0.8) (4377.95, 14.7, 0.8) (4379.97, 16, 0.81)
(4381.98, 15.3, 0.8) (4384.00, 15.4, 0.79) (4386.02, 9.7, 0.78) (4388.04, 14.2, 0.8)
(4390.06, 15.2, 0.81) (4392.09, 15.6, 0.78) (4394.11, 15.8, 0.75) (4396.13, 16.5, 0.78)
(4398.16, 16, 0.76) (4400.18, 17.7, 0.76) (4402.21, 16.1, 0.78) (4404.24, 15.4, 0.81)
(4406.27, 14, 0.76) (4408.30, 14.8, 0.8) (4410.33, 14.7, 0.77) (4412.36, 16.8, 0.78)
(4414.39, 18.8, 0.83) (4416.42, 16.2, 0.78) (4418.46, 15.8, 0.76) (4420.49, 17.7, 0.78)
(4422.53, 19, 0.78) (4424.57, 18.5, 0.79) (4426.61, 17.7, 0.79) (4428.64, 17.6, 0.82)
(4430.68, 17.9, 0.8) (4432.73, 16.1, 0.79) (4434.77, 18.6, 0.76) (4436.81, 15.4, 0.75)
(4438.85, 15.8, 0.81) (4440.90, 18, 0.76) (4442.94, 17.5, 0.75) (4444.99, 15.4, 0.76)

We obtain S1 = 0.16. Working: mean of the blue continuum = 16.1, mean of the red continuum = 16.6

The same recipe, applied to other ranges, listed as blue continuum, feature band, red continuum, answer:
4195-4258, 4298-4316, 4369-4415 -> 0.38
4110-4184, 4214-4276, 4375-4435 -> 0.10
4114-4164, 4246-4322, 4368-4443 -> 0.18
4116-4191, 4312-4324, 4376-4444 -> 0.11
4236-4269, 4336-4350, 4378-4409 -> 0.04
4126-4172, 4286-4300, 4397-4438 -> 0.21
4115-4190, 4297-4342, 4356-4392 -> 0.15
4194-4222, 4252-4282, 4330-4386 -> 0.10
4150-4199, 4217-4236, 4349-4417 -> 0.10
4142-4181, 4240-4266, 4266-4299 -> 0.01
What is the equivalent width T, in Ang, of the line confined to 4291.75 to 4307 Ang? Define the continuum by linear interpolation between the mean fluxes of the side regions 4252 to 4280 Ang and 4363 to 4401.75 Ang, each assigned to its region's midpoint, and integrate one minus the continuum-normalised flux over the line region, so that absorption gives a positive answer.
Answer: 2.9 Ang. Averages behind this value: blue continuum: 14.4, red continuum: 15.7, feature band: 12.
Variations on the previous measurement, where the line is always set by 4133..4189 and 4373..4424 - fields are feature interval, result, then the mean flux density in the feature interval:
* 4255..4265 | 1.0 Ang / 14.3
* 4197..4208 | 0.5 Ang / 15.1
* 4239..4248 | 0.8 Ang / 14.5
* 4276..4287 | 1.0 Ang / 14.4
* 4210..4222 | -0.6 Ang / 16.7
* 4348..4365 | -0.4 Ang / 16.2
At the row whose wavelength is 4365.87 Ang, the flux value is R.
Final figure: 16.6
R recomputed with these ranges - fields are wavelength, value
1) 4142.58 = 16.1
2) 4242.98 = 14.5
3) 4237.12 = 13.6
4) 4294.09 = 13.7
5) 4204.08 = 14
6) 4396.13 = 16.5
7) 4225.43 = 14.7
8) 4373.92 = 15.6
